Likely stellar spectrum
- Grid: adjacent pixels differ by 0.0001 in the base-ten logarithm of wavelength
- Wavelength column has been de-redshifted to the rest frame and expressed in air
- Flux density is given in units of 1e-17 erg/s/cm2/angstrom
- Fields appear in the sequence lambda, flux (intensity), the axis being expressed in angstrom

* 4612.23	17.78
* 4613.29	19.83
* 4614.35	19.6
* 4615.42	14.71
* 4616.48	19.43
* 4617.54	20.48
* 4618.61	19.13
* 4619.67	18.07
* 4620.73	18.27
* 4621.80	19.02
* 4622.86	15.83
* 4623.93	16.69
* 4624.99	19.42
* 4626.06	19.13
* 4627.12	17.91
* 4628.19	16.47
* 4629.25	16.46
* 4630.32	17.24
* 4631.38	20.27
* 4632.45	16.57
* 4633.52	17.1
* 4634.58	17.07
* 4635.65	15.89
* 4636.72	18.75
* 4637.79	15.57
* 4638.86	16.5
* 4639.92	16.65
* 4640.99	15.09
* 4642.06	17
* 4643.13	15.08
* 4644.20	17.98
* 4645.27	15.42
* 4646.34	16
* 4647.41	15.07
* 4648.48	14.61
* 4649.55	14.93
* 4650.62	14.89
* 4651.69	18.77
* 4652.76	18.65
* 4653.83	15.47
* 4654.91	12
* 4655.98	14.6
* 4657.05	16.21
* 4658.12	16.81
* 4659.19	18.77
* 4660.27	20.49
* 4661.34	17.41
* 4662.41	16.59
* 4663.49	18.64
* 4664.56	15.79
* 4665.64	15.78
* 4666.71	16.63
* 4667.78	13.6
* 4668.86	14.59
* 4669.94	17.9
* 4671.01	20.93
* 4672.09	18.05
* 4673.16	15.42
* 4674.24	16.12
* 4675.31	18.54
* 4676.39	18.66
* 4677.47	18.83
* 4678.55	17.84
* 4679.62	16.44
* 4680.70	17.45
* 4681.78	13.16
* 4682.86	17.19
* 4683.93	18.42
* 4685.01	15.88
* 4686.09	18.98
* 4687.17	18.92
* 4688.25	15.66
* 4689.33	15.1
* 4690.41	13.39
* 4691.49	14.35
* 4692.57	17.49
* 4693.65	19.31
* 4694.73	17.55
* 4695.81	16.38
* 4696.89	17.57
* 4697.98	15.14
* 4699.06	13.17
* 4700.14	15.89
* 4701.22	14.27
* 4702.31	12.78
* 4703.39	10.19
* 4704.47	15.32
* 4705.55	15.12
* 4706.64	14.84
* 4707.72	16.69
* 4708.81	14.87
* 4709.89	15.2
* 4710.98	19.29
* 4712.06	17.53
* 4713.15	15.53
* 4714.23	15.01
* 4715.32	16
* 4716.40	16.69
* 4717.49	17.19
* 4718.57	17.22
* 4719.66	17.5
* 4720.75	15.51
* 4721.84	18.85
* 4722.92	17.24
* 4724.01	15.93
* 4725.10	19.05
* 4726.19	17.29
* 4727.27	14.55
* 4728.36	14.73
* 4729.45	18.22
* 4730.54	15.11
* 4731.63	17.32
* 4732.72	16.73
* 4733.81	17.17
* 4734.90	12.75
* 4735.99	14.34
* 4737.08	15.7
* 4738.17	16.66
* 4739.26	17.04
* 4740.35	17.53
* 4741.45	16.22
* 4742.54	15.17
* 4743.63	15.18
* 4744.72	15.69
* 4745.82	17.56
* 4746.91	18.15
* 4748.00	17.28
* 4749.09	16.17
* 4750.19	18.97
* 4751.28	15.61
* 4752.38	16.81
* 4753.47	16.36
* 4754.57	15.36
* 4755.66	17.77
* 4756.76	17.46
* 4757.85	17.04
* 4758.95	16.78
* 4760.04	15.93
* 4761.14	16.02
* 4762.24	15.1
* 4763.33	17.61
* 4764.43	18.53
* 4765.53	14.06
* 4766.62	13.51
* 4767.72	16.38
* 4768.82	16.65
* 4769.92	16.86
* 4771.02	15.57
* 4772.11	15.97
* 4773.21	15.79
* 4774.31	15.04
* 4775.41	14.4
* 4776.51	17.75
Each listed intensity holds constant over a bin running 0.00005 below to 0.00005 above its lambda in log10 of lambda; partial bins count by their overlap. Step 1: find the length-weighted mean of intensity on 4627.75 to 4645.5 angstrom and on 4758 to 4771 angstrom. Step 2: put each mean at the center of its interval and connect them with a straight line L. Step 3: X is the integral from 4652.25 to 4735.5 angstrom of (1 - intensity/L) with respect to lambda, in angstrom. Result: 0.5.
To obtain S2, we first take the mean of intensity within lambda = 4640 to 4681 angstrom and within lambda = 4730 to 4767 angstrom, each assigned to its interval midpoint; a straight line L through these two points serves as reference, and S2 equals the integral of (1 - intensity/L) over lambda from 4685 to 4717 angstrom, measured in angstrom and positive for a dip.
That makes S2 1.4 angstrom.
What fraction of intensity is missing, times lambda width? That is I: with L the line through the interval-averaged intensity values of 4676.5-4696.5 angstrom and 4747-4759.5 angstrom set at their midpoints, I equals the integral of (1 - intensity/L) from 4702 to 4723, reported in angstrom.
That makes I 1.2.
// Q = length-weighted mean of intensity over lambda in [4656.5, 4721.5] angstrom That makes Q 16.5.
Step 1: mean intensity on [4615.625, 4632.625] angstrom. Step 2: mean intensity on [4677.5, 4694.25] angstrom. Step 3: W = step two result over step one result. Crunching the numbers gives 0.92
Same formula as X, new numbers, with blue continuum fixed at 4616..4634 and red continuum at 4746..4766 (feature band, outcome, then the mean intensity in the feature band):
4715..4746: 1.10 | 16.4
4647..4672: 1.71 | 16.5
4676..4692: 0.75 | 16.7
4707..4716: 0.50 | 16.2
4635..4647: 1.05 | 16.3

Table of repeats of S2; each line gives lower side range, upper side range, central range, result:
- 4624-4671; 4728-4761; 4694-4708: 1.29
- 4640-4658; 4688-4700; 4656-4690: -2.60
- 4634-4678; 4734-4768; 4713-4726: -0.36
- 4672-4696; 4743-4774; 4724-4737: 0.40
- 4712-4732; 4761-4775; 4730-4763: -0.26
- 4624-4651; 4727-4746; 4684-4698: -0.35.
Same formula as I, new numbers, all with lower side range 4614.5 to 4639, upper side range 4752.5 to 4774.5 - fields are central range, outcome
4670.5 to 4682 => -0.23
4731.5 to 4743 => 0.34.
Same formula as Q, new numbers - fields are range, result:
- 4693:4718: 15.7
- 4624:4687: 16.9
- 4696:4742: 16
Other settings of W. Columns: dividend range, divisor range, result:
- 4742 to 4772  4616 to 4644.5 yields 0.94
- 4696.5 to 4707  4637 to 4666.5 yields 0.88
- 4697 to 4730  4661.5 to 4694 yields 0.94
